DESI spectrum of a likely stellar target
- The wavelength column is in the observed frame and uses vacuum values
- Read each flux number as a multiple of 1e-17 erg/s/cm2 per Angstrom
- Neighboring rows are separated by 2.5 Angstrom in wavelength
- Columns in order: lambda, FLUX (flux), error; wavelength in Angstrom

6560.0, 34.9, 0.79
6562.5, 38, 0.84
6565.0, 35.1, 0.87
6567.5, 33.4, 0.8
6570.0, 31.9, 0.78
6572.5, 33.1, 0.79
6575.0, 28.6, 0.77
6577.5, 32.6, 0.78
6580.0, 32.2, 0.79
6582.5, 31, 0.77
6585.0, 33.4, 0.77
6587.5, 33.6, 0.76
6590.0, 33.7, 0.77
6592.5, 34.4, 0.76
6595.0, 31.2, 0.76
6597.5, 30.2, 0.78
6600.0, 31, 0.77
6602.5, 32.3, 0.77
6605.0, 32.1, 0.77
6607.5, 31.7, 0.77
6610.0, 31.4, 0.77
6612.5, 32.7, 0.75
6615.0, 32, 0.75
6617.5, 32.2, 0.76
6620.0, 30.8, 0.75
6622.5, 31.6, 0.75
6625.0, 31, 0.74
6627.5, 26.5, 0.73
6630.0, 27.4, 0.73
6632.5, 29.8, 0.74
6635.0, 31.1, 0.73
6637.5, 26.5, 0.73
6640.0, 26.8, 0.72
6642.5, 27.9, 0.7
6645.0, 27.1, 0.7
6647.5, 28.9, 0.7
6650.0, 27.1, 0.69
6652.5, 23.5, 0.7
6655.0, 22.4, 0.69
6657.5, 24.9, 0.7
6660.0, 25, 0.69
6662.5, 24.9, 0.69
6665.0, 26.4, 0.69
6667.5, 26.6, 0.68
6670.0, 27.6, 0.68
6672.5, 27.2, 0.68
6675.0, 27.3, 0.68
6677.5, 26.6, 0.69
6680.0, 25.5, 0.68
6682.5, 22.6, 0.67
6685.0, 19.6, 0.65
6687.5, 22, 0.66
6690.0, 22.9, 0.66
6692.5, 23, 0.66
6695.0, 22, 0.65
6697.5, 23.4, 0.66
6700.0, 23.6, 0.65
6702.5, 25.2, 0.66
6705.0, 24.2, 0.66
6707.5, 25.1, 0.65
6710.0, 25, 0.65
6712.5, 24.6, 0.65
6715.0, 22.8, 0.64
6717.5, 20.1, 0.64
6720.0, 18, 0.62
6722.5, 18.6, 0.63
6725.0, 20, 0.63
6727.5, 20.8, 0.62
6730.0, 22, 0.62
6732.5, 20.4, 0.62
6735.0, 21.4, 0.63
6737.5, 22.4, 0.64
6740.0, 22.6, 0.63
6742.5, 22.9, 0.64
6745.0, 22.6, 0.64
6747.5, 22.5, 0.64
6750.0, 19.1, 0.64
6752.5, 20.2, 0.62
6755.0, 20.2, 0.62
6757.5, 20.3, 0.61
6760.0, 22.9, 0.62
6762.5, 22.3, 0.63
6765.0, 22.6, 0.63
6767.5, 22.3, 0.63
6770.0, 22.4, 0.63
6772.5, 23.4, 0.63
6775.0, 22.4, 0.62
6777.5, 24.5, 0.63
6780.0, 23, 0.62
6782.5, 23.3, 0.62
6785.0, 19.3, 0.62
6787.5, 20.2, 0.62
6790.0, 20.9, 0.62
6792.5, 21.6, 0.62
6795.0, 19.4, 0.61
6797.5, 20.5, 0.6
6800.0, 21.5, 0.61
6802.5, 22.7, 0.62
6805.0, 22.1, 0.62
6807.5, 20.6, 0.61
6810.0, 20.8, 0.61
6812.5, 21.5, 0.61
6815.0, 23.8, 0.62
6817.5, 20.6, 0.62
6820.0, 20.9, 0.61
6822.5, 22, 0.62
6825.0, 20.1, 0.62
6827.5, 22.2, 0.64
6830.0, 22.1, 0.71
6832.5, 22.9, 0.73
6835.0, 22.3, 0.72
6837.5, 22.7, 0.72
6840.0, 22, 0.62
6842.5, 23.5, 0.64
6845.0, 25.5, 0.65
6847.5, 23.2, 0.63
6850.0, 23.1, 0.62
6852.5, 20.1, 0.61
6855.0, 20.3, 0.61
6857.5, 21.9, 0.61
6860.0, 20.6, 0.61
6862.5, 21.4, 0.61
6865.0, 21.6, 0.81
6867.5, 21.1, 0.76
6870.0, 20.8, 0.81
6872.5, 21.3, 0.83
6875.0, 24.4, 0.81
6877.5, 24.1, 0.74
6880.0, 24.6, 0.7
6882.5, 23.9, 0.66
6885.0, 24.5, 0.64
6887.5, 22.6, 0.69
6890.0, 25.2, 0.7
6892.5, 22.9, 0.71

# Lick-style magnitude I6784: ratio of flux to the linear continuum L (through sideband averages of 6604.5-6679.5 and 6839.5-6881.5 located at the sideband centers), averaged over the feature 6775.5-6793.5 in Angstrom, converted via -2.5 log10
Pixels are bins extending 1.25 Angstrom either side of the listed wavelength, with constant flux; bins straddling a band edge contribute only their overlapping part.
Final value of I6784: 0.118 mag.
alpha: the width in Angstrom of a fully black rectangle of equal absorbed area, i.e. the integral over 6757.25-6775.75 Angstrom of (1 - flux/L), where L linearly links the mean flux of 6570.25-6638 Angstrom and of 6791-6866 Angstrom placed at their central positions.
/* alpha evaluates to 1.50 Angstrom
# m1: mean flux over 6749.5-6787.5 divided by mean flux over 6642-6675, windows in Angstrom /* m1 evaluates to 0.8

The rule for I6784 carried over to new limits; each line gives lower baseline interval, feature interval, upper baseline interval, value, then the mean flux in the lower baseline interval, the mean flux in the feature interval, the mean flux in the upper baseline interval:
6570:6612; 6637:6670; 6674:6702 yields 0.020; 32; 26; 23.5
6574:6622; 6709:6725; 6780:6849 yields 0.231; 32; 21.3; 21.8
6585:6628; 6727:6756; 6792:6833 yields 0.167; 31.8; 21.5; 21.5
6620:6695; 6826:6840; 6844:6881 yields 0.021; 26.2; 22.4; 22.2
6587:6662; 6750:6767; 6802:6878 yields 0.166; 29.5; 21.3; 22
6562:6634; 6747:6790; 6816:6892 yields 0.172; 31.8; 21.8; 22.4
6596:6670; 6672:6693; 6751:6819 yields 0.104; 28.7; 24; 21.7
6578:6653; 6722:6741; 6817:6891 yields 0.249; 30.5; 21.1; 22.4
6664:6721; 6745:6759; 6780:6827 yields 0.093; 24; 20.7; 21.3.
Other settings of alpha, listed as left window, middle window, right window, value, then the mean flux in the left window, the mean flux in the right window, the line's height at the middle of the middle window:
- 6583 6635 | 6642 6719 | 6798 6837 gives 9.6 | 31.4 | 21.7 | 28.1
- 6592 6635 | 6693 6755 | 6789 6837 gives 9.0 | 31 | 21.5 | 25.8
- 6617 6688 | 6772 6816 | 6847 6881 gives 3.5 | 26.8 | 22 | 23.6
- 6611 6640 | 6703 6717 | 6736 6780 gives 0.5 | 30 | 22.1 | 25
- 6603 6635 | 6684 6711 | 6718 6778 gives 1.9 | 30.8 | 21.5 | 25.1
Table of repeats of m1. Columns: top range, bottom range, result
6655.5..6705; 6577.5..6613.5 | 0.76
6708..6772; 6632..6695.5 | 0.85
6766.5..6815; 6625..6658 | 0.80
